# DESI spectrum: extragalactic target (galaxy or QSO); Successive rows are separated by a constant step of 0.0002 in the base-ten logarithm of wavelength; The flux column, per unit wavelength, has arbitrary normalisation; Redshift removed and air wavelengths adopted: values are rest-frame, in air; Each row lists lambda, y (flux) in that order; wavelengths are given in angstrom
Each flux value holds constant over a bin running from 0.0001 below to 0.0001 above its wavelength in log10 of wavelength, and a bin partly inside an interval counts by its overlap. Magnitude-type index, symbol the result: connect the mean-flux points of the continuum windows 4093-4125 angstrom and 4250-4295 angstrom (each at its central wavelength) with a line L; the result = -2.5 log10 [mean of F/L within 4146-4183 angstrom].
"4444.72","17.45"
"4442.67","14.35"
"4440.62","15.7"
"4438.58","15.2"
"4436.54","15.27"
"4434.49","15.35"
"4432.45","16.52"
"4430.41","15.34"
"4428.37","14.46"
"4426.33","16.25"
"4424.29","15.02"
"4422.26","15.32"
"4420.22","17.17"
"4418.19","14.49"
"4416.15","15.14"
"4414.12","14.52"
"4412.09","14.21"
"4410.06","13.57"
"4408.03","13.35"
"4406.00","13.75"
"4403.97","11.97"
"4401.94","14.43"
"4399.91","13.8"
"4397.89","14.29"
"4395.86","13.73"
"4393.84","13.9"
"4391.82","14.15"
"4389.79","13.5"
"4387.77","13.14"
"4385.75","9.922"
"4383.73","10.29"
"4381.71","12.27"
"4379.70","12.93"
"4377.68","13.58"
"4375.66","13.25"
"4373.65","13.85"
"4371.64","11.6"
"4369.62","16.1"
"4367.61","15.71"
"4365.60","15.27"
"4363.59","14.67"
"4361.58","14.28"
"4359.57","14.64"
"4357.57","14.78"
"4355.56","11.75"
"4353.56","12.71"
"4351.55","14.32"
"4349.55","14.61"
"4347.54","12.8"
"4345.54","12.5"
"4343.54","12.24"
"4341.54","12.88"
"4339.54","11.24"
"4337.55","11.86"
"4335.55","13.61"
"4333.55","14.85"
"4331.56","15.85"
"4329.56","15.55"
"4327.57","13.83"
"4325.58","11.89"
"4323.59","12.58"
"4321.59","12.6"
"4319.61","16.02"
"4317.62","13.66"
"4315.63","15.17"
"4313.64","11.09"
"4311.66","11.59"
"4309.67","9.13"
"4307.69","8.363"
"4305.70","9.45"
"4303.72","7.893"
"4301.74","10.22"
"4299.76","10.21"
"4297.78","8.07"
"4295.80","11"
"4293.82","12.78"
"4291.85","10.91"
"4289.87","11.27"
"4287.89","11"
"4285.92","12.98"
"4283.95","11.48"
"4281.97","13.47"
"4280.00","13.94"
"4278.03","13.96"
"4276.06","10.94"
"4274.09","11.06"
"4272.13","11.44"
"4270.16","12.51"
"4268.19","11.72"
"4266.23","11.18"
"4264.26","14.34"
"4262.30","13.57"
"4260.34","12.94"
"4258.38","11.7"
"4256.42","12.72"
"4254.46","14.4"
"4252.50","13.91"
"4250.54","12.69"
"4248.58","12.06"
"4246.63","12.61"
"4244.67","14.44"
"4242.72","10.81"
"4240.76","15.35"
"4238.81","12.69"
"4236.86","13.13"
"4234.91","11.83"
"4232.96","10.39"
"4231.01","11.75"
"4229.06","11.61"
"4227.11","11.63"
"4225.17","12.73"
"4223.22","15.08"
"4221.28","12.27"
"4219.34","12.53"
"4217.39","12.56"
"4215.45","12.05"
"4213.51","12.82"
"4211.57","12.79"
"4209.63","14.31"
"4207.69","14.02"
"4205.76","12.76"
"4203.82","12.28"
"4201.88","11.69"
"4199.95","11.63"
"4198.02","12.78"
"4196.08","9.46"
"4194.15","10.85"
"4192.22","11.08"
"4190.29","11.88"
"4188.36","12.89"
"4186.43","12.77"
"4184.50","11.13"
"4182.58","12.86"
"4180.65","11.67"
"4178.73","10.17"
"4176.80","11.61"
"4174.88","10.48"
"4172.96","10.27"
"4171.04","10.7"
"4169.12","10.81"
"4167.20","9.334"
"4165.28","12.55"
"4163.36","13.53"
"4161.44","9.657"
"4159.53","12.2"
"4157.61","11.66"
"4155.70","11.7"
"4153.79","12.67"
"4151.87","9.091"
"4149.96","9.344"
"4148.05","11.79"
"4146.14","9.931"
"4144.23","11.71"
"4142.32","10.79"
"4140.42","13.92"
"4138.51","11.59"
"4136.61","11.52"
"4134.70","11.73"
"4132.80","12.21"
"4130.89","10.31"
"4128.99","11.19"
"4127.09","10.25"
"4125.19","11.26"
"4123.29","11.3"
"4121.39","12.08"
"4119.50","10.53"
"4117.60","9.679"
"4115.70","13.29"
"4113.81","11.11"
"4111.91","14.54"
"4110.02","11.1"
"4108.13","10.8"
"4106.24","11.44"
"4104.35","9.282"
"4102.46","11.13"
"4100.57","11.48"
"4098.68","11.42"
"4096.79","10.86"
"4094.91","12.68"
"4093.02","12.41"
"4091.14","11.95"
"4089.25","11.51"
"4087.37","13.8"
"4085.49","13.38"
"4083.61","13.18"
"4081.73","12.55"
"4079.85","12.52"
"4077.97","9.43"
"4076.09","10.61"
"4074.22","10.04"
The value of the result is 0.07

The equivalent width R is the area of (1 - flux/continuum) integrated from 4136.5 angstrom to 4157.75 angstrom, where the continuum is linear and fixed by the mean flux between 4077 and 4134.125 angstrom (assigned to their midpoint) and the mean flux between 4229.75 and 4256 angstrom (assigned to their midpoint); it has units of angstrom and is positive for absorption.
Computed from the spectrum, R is 1.2 angstrom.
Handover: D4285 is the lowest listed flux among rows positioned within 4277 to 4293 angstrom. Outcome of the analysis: 10.91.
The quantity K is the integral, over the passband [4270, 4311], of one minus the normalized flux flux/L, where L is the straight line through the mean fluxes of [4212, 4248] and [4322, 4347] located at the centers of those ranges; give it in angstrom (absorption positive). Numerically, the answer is 6.06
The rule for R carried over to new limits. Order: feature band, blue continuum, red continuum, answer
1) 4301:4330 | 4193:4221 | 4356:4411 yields 2.7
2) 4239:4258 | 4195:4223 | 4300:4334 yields -1.1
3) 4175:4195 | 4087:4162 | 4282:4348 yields -0.1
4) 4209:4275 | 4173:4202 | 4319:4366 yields -2.2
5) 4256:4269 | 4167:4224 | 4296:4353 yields -0.5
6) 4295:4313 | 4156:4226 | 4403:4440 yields 5.1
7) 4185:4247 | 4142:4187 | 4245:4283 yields -2.3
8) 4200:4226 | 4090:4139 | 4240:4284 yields -1.2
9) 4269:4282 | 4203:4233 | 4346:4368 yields 0.8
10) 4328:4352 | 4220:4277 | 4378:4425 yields -0.5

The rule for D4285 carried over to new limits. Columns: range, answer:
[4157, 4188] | 9.334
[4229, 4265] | 10.39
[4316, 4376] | 11.24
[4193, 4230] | 9.46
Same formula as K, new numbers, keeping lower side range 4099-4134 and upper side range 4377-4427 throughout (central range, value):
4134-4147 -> -0.13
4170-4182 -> 0.94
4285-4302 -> 2.47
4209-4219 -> -0.58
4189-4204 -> 0.67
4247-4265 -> -0.88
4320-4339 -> -0.72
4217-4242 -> -0.60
